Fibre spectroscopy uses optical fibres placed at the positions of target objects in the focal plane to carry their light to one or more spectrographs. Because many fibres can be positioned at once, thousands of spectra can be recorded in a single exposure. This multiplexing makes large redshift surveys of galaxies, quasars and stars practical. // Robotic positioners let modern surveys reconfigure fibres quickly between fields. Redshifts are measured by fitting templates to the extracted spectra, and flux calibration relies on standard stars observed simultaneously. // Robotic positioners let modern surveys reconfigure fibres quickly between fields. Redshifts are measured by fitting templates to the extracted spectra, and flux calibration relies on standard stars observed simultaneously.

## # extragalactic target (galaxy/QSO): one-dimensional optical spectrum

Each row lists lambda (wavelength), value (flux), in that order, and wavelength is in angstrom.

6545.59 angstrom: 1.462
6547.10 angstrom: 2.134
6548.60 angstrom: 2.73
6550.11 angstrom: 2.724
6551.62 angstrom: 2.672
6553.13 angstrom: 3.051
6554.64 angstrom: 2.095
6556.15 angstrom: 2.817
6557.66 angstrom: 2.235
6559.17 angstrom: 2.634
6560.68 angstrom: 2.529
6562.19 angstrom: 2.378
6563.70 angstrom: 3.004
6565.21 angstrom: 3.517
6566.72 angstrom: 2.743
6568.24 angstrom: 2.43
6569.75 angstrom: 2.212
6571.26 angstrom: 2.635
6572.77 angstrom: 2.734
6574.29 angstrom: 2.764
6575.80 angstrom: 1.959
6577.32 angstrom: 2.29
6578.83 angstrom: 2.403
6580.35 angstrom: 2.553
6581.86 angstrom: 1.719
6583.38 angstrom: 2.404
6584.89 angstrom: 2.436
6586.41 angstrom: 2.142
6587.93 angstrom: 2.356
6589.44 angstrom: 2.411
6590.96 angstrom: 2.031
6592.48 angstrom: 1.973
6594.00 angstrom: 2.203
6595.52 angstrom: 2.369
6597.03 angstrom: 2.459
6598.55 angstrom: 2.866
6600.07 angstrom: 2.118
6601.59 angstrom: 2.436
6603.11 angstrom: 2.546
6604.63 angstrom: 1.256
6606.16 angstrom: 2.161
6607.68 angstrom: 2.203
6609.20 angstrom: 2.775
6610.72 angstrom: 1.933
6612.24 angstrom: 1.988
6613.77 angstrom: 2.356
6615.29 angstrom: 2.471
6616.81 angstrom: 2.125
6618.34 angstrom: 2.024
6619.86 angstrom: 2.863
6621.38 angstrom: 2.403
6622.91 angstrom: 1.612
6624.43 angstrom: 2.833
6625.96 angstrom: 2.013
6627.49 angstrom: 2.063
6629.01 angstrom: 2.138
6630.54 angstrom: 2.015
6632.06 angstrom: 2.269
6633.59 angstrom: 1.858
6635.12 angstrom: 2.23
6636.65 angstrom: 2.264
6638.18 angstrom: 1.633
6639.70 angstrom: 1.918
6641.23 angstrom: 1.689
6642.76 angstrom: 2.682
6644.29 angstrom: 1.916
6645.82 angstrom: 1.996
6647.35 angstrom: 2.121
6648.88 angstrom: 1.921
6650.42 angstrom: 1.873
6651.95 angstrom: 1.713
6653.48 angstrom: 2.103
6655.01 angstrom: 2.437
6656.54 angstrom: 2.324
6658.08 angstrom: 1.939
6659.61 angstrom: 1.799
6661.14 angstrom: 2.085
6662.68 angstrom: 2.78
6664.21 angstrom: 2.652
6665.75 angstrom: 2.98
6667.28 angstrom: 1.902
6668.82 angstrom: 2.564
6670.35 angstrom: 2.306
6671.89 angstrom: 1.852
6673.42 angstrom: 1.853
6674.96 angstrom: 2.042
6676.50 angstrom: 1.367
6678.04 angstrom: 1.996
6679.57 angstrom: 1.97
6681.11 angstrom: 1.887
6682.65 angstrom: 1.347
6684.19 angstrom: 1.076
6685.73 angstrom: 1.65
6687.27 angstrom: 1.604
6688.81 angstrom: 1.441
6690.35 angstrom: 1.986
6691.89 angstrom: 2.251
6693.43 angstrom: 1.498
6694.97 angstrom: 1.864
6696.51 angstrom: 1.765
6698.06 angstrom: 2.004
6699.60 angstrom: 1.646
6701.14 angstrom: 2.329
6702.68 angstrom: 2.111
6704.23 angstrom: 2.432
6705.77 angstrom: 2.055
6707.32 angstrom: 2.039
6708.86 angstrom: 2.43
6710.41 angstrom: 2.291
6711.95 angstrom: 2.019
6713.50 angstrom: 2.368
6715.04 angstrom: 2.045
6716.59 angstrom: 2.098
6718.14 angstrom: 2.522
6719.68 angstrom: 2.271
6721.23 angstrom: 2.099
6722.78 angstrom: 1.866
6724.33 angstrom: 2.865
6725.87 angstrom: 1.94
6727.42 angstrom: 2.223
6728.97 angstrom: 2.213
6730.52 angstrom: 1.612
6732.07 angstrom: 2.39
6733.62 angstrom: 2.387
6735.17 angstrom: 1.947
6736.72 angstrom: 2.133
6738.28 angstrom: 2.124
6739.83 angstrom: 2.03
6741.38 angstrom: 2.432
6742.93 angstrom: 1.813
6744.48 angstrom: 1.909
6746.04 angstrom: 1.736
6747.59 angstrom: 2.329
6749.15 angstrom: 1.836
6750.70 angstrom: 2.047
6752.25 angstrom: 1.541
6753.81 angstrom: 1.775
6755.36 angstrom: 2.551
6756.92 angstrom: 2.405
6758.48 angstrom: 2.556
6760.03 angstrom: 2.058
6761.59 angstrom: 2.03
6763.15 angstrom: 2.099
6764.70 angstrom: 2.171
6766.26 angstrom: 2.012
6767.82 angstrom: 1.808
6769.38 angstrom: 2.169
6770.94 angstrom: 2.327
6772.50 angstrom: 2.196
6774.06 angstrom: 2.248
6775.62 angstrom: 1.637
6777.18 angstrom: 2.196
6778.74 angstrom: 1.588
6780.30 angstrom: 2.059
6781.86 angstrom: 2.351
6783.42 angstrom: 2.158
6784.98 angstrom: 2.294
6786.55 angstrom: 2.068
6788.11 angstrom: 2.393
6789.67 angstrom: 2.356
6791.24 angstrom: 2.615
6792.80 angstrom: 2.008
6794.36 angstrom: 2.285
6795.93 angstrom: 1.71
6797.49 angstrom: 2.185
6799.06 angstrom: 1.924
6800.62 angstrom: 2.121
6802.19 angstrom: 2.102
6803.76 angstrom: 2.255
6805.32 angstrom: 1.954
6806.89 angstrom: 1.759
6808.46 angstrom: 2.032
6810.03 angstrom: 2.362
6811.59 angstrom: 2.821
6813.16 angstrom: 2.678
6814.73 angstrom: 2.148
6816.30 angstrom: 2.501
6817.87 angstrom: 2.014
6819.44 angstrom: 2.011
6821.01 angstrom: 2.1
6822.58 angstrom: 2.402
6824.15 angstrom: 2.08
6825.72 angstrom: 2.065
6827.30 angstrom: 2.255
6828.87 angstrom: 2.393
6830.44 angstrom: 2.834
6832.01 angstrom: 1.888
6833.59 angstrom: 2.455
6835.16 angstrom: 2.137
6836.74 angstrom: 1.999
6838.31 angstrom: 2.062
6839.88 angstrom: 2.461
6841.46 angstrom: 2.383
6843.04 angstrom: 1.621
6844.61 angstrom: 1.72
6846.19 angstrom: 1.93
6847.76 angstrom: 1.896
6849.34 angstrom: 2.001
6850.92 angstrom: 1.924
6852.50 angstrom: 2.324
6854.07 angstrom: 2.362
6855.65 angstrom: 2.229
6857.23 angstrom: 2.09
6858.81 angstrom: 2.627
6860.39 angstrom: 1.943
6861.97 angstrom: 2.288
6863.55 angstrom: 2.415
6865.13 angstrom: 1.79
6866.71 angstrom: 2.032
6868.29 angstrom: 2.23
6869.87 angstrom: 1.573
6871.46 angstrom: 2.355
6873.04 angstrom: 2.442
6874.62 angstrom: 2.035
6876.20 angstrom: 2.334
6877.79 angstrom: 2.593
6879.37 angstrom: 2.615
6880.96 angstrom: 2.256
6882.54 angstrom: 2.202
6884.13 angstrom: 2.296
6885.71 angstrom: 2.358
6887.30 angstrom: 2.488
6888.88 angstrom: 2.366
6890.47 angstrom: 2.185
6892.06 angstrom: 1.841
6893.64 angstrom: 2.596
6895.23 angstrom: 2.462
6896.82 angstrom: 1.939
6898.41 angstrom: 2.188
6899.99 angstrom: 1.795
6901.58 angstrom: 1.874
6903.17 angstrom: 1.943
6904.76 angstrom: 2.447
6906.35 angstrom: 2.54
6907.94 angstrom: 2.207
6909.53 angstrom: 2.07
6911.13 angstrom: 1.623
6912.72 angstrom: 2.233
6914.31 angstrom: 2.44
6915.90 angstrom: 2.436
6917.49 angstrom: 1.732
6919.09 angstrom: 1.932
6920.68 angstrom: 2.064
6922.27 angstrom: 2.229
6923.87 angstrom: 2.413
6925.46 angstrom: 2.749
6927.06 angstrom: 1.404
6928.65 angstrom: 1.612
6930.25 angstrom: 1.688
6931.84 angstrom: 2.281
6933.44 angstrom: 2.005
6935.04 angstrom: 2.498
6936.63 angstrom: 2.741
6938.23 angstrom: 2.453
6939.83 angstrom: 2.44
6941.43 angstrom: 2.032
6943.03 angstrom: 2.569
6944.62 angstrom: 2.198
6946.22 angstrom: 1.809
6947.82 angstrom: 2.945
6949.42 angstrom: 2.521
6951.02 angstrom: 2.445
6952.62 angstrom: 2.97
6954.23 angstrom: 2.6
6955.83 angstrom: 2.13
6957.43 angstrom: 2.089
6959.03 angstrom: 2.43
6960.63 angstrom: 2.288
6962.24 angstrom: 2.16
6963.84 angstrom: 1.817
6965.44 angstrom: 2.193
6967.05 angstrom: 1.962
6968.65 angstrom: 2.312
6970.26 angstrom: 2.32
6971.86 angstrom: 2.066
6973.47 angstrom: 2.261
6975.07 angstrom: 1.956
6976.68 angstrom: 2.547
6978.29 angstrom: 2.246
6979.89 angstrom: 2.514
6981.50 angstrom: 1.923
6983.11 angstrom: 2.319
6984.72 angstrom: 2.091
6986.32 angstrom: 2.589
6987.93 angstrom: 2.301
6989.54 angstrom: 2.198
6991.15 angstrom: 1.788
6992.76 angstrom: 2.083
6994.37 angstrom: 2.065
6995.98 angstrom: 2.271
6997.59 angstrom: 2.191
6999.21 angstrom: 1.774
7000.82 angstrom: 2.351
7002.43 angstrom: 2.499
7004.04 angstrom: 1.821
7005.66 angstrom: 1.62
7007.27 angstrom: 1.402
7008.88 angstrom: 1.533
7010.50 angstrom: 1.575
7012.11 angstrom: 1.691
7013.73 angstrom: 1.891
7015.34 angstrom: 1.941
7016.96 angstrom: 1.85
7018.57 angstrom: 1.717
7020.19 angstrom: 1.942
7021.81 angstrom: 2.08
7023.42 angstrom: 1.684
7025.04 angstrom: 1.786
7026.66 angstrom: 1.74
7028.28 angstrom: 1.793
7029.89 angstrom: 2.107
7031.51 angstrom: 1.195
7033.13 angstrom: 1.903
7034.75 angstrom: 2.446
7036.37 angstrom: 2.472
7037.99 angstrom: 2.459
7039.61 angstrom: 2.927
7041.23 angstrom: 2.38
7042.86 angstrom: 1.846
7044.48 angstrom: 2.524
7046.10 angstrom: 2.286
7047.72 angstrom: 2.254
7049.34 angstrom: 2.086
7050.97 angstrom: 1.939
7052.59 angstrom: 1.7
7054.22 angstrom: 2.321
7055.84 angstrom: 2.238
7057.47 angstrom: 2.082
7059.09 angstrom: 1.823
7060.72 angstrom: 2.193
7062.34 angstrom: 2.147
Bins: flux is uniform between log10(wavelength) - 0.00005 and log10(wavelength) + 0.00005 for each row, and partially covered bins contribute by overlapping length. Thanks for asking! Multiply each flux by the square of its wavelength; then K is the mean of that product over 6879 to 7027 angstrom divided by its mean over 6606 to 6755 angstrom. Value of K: 1.12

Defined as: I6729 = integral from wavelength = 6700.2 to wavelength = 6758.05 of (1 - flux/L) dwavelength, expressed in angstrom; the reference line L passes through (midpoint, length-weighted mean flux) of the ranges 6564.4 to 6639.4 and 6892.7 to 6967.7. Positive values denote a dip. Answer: 3.0 angstrom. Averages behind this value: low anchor 2.29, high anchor 2.22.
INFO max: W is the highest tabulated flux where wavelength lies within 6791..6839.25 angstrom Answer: 2.834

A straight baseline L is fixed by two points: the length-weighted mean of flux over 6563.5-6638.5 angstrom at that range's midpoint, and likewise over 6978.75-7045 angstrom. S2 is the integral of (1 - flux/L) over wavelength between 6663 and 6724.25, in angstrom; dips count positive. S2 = 5.8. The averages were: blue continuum 2.3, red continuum 2.03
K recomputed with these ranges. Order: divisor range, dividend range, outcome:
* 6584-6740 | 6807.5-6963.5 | 1.12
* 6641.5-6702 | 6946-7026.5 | 1.16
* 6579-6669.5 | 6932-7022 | 1.09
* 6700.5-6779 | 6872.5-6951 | 1.10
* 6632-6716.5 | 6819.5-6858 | 1.12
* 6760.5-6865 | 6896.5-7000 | 1.06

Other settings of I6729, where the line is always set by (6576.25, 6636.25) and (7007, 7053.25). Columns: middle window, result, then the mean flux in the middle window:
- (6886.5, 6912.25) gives -1.28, 2.16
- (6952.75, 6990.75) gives -4.24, 2.24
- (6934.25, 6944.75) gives -2.06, 2.43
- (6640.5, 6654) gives 1.29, 2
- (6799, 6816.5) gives -0.92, 2.22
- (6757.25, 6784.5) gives 0.41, 2.11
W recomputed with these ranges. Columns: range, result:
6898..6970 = 2.97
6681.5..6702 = 2.329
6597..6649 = 2.866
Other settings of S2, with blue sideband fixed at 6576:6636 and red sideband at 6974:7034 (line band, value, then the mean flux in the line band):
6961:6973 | -0.78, 2.13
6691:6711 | 1.11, 2.05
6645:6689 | 4.09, 1.99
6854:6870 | -0.69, 2.16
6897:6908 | -0.46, 2.13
